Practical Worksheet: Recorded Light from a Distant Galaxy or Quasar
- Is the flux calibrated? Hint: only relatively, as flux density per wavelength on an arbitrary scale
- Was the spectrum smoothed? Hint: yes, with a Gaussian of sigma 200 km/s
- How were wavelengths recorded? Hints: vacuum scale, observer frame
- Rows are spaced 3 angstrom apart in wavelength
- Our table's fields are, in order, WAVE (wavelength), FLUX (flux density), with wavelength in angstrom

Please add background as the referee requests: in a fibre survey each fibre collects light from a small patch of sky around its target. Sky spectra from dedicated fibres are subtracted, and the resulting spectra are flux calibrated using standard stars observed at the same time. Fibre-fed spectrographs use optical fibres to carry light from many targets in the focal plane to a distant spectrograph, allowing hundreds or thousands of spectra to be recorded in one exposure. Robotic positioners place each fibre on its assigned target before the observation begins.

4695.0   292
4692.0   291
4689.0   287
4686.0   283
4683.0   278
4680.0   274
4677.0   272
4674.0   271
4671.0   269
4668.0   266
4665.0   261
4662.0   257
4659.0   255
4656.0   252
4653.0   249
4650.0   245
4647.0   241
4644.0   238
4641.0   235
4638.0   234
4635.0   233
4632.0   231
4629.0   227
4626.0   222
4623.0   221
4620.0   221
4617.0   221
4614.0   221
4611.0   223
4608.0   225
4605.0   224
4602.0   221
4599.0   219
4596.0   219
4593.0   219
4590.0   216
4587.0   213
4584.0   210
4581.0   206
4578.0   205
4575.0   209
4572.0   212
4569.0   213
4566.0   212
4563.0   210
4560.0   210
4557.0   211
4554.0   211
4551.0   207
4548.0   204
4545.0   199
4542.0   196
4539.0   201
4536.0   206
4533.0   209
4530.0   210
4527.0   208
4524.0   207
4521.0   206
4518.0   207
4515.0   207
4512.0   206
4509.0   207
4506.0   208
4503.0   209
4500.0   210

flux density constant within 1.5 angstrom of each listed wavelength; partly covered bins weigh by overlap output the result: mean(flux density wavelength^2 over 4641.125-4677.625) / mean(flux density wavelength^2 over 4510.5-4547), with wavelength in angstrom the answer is 1.32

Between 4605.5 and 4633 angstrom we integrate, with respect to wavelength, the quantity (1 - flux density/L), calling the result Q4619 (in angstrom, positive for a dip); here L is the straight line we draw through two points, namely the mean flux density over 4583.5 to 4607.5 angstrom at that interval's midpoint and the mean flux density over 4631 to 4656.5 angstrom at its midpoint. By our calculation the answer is 0.6 angstrom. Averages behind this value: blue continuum 218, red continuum 239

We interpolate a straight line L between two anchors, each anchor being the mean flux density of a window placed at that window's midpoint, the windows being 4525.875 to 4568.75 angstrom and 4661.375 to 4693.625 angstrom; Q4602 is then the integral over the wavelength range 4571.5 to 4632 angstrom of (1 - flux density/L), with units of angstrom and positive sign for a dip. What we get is 4.31 angstrom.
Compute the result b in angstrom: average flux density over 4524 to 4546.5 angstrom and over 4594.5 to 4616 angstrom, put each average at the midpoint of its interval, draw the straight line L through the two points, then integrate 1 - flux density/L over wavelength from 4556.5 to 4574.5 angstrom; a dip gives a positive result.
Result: 0.1 angstrom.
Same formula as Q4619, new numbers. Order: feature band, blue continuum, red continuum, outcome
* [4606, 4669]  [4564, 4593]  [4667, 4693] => 3.19 angstrom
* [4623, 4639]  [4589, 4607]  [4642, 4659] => 0.51 angstrom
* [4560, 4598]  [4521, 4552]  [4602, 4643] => 0.57 angstrom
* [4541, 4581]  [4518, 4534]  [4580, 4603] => 0.80 angstrom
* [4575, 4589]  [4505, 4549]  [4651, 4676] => 1.14 angstrom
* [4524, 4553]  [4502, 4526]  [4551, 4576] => 0.59 angstrom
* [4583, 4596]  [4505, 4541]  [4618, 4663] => 0.50 angstrom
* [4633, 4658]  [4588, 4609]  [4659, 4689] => 1.03 angstrom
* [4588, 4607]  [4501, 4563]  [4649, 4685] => 1.16 angstrom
